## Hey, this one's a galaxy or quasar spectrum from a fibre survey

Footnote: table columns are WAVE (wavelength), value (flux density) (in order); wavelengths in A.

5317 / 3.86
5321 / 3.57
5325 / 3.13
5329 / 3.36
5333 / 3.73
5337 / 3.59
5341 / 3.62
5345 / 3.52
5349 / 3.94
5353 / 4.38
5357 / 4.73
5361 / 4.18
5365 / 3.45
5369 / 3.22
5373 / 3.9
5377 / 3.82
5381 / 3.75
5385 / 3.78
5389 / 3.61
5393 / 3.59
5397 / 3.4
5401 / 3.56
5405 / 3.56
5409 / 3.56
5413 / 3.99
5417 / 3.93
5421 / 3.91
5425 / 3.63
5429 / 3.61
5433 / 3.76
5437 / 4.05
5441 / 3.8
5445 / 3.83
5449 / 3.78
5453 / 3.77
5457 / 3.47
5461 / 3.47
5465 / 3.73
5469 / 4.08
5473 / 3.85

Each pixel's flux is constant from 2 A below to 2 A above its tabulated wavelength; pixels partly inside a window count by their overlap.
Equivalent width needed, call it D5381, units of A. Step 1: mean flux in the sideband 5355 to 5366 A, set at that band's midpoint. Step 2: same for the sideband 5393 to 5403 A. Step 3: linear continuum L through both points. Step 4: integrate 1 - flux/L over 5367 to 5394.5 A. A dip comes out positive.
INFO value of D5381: 1.00 A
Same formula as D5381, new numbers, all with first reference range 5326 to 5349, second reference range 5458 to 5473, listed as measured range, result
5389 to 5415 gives 0.4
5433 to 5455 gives -0.7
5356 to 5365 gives -1.5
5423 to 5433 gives 0.1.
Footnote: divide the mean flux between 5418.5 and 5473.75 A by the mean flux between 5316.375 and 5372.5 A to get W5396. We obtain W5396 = 1.0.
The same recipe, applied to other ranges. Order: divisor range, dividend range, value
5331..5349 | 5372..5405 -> 1.00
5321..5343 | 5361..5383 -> 1.05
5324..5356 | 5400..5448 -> 1.02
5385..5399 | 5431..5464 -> 1.05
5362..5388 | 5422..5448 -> 1.03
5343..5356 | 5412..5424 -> 0.98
